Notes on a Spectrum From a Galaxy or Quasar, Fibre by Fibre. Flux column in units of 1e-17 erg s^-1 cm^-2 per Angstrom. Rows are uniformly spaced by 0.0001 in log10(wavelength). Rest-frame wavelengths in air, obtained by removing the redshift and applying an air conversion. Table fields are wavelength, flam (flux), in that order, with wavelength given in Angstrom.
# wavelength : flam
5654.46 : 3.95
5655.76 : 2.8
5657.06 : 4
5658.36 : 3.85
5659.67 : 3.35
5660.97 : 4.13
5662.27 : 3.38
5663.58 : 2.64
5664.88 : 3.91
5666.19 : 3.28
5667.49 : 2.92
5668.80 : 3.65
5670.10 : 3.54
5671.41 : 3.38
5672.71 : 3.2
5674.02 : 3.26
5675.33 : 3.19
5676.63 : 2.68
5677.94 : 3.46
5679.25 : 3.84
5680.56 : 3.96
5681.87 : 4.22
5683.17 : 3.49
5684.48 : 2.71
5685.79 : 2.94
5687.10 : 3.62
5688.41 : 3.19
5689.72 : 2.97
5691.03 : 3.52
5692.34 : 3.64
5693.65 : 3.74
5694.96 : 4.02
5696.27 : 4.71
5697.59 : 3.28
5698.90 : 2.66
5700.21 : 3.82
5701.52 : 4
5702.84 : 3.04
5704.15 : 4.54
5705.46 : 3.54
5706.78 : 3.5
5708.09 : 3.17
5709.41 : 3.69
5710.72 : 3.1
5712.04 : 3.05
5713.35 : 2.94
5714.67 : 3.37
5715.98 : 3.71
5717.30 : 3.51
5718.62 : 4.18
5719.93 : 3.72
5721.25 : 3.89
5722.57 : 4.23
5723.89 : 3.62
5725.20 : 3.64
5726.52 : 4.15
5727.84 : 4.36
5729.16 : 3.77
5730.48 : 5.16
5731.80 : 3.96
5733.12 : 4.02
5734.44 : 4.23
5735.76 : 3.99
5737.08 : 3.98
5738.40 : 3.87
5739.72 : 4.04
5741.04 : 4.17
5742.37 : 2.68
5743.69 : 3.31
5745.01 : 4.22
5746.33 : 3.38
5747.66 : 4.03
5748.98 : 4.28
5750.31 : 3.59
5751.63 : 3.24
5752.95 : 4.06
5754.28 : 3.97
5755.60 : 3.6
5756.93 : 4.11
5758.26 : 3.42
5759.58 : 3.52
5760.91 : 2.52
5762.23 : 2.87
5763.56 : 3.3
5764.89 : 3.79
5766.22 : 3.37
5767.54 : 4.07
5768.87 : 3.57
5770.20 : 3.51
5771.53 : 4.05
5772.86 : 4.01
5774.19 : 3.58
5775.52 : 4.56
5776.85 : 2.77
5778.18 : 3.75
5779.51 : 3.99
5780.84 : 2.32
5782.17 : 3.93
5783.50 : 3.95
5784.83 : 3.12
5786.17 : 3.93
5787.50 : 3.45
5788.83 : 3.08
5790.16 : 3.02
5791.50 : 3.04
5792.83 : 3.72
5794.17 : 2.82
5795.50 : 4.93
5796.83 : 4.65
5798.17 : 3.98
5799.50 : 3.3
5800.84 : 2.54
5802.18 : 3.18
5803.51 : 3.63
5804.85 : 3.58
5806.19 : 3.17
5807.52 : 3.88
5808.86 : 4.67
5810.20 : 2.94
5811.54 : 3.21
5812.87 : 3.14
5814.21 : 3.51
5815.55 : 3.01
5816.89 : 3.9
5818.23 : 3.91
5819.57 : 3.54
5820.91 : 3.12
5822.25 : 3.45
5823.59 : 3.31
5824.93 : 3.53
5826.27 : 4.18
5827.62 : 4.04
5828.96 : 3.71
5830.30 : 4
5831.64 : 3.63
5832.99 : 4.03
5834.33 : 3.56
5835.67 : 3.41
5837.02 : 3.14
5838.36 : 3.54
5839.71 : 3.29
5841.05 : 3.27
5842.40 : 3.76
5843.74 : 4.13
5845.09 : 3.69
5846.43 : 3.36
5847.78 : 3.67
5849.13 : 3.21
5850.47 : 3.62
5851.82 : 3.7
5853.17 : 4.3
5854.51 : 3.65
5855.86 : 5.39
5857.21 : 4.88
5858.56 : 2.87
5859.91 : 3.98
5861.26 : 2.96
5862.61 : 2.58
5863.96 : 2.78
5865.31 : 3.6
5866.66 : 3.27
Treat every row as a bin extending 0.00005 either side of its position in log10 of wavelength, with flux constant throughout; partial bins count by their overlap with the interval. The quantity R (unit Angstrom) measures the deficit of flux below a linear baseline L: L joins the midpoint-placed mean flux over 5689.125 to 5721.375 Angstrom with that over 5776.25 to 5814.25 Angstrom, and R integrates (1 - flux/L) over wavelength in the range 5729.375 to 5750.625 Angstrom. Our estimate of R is -2.4 Angstrom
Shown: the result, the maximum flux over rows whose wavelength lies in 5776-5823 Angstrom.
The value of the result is 4.93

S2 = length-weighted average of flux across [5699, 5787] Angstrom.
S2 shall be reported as 3.69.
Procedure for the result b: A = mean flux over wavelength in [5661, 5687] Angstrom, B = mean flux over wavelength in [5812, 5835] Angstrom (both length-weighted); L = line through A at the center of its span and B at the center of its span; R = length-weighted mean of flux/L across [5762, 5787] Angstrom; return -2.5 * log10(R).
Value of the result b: -0.02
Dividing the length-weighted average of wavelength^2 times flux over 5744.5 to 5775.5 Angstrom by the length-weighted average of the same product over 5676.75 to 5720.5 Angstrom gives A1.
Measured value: 1.06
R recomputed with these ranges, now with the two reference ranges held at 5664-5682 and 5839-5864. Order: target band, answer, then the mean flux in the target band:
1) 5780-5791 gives 0.67 Angstrom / 3.36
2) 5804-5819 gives 0.28 Angstrom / 3.54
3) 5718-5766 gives -3.82 Angstrom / 3.8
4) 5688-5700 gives -0.30 Angstrom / 3.54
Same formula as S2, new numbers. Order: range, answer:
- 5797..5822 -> 3.48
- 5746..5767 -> 3.57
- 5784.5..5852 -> 3.55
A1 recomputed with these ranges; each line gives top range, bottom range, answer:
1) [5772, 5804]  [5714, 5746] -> 0.93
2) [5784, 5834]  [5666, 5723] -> 1.06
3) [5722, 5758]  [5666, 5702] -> 1.15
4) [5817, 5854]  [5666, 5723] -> 1.09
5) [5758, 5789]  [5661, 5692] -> 1.08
